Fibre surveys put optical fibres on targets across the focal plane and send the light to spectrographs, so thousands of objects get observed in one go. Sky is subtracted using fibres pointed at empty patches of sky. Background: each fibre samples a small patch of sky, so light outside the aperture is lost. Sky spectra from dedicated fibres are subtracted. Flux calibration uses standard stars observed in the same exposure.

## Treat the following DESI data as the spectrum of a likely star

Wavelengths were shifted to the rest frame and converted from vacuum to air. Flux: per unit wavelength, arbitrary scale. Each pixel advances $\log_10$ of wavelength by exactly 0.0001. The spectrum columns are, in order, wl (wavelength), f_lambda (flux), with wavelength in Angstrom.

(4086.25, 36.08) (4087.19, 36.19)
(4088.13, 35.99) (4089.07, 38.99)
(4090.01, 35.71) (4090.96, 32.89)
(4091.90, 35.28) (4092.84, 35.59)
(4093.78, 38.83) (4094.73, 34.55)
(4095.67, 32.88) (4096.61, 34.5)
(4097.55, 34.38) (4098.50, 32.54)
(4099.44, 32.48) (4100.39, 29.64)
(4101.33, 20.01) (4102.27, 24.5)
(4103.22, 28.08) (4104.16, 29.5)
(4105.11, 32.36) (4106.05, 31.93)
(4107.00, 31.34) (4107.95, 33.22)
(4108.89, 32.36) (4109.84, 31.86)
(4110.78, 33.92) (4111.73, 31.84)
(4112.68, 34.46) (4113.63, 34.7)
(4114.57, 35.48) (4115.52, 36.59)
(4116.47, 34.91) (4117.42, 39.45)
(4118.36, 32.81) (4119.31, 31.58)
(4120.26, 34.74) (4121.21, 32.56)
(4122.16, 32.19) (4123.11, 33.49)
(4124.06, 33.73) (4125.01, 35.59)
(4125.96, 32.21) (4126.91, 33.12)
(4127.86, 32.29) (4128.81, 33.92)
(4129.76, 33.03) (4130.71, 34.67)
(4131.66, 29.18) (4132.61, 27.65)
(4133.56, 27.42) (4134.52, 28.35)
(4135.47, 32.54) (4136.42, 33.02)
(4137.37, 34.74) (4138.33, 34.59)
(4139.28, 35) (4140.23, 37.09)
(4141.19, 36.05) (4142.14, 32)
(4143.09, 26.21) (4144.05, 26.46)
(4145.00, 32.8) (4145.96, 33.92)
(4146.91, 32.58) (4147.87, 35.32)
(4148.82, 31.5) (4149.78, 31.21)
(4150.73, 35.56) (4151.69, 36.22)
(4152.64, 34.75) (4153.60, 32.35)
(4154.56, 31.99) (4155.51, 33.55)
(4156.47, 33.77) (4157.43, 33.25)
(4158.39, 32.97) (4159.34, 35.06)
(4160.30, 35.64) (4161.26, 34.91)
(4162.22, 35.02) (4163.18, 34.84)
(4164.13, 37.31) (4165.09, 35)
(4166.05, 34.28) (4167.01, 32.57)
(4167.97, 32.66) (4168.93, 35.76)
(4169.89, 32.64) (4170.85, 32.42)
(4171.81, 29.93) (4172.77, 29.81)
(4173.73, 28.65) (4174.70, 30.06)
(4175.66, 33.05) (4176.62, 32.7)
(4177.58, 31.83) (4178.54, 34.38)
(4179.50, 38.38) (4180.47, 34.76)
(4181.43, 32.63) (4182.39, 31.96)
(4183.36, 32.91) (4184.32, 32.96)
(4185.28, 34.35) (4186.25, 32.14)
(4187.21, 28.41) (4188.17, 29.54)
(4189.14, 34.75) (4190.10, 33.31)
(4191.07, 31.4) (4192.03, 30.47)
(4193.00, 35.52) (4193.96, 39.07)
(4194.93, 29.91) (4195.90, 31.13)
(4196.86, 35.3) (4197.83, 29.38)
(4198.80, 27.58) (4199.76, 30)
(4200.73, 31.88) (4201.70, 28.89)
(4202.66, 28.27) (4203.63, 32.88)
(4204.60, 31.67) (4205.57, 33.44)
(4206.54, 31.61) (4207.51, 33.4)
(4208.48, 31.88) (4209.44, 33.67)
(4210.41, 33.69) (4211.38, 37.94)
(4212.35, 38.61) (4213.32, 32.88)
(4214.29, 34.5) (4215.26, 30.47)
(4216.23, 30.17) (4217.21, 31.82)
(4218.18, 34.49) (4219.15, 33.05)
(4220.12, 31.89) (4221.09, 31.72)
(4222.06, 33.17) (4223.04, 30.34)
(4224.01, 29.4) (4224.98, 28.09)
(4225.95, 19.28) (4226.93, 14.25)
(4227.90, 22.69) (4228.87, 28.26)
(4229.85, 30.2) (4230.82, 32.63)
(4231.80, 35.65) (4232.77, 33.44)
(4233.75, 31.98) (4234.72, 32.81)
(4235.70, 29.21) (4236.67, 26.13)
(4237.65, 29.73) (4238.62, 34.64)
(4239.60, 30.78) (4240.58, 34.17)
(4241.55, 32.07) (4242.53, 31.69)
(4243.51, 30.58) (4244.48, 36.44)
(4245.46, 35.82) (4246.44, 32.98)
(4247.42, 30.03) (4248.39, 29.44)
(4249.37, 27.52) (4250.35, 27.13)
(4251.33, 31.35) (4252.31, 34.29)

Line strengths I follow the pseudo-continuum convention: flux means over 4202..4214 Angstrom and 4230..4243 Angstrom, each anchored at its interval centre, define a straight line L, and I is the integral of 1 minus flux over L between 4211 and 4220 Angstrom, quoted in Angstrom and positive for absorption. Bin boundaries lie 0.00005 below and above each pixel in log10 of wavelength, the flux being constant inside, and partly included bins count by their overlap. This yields -0.20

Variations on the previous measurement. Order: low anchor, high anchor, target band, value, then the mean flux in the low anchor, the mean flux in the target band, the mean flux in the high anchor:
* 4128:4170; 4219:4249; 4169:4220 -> -1.3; 33.2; 32.5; 30.4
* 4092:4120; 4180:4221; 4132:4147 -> 0.3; 32.7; 31.9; 32.5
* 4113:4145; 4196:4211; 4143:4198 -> -1.4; 33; 33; 31.6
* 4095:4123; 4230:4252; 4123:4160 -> -0.7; 32.3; 32.8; 31.6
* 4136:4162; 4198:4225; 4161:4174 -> -0.1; 33.4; 33.3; 32.1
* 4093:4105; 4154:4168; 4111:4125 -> -0.9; 31.1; 34.2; 34.2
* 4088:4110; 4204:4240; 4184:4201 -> -0.4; 32.4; 32.1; 31.1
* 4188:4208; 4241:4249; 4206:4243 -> 1.2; 31.9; 31.1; 32.4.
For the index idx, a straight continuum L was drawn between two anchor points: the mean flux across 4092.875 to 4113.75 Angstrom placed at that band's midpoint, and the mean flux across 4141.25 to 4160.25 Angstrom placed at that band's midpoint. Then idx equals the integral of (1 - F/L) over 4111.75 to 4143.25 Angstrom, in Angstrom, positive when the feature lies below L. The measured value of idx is -0.9 Angstrom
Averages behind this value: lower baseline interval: 31.8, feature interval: 33.2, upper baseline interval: 32.9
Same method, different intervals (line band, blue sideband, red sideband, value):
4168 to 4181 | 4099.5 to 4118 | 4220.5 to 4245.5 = -0.7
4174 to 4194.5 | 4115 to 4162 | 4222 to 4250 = -0.9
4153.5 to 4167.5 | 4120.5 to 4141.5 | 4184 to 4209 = -0.8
